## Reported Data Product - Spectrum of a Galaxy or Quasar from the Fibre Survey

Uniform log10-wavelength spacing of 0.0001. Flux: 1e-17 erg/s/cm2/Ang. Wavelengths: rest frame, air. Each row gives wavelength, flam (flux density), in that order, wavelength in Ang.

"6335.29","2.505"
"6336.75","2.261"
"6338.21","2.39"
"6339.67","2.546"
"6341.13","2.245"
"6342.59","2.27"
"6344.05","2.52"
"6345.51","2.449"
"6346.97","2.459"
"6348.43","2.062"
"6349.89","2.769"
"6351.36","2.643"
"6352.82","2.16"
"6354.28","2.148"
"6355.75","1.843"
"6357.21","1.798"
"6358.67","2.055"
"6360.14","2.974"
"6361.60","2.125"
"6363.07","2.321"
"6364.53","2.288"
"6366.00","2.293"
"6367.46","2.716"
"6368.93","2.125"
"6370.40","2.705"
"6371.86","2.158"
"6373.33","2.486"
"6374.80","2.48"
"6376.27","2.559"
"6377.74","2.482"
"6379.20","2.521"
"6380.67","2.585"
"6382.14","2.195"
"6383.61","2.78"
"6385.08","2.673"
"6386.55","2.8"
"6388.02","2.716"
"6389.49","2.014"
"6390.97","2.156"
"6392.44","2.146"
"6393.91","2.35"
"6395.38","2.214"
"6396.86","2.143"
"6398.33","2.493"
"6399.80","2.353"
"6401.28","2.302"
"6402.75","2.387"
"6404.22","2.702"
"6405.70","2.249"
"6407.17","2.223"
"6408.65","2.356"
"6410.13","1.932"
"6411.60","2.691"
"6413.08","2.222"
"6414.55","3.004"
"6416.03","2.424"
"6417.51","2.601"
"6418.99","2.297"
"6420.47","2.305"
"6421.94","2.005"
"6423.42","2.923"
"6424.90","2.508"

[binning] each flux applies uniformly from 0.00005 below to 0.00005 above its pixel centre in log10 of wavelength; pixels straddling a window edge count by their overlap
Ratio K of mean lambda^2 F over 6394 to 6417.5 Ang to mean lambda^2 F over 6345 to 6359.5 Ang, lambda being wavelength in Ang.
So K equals 1.08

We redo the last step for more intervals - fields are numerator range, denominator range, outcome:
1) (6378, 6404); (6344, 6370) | 1.05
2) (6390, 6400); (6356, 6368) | 0.99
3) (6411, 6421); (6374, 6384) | 1.01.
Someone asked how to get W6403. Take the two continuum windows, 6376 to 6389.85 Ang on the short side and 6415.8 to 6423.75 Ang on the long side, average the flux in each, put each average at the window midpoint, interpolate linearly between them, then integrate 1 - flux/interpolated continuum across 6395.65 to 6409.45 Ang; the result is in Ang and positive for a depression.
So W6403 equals 0.7 Ang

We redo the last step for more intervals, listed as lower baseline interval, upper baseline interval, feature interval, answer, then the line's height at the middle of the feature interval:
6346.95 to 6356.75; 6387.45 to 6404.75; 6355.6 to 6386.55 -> -1.54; 2.29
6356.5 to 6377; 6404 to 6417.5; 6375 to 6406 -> -0.38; 2.39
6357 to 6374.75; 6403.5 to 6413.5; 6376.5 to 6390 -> -1.08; 2.35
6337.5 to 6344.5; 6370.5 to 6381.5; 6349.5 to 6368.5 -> 1.01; 2.44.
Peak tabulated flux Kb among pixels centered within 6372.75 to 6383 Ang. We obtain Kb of 2.585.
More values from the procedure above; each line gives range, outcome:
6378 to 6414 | 2.8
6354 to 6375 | 2.974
